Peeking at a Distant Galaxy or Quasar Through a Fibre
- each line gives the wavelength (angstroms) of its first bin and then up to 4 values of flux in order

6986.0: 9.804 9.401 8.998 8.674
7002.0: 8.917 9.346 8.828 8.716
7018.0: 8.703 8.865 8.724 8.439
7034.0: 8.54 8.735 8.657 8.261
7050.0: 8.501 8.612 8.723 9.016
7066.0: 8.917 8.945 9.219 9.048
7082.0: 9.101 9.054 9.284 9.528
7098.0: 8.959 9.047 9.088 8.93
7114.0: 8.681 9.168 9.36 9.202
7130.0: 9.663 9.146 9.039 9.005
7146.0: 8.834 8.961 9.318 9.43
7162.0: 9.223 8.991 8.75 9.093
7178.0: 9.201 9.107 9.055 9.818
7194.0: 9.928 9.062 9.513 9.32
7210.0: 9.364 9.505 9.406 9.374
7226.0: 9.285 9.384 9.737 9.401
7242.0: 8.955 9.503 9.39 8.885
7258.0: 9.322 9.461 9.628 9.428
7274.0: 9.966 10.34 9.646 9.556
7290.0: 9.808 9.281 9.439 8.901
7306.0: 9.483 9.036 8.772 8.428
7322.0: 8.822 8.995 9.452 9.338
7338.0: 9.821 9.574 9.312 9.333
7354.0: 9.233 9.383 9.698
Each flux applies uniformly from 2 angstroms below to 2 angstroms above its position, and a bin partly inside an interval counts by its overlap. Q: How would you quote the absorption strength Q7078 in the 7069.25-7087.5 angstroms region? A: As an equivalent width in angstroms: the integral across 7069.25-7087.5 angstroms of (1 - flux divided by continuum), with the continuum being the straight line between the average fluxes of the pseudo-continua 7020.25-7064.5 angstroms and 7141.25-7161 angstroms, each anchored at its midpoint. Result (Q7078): -0.6 angstroms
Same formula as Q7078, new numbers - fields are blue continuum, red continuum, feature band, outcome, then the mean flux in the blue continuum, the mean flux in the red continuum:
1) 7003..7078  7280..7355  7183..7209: -1.1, 8.77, 9.28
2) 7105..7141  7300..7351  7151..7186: 0.1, 9.14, 9.17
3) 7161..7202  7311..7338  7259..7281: -1.5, 9.24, 9.03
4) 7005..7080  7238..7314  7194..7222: -0.5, 8.77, 9.43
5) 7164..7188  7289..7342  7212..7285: -2.9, 9.03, 9.2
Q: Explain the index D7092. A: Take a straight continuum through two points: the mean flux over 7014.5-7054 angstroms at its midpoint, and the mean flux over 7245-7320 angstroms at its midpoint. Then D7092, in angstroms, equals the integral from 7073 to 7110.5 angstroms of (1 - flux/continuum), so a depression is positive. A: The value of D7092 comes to -1.5 angstroms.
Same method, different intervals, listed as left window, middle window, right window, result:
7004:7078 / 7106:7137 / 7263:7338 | -0.7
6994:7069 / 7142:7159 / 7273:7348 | -0.2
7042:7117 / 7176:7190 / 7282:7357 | -0.2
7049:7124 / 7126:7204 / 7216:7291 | 0.2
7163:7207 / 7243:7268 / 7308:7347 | -0.4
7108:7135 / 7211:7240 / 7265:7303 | 0.0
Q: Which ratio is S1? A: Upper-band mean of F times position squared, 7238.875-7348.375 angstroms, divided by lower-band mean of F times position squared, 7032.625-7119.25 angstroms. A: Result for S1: 1.1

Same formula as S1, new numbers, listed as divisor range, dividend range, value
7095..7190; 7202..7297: 1.07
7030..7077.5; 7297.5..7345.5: 1.13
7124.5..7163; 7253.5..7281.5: 1.08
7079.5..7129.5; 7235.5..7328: 1.07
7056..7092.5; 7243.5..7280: 1.11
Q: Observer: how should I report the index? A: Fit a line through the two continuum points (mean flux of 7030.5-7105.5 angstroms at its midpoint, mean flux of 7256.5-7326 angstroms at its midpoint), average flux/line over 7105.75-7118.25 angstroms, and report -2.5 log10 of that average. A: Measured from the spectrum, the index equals 0.01 mag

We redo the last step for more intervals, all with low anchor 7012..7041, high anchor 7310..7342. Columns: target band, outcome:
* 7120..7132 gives -0.07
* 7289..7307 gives -0.03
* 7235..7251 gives -0.04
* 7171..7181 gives -0.03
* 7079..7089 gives -0.04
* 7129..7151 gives -0.03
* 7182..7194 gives -0.07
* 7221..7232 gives -0.04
